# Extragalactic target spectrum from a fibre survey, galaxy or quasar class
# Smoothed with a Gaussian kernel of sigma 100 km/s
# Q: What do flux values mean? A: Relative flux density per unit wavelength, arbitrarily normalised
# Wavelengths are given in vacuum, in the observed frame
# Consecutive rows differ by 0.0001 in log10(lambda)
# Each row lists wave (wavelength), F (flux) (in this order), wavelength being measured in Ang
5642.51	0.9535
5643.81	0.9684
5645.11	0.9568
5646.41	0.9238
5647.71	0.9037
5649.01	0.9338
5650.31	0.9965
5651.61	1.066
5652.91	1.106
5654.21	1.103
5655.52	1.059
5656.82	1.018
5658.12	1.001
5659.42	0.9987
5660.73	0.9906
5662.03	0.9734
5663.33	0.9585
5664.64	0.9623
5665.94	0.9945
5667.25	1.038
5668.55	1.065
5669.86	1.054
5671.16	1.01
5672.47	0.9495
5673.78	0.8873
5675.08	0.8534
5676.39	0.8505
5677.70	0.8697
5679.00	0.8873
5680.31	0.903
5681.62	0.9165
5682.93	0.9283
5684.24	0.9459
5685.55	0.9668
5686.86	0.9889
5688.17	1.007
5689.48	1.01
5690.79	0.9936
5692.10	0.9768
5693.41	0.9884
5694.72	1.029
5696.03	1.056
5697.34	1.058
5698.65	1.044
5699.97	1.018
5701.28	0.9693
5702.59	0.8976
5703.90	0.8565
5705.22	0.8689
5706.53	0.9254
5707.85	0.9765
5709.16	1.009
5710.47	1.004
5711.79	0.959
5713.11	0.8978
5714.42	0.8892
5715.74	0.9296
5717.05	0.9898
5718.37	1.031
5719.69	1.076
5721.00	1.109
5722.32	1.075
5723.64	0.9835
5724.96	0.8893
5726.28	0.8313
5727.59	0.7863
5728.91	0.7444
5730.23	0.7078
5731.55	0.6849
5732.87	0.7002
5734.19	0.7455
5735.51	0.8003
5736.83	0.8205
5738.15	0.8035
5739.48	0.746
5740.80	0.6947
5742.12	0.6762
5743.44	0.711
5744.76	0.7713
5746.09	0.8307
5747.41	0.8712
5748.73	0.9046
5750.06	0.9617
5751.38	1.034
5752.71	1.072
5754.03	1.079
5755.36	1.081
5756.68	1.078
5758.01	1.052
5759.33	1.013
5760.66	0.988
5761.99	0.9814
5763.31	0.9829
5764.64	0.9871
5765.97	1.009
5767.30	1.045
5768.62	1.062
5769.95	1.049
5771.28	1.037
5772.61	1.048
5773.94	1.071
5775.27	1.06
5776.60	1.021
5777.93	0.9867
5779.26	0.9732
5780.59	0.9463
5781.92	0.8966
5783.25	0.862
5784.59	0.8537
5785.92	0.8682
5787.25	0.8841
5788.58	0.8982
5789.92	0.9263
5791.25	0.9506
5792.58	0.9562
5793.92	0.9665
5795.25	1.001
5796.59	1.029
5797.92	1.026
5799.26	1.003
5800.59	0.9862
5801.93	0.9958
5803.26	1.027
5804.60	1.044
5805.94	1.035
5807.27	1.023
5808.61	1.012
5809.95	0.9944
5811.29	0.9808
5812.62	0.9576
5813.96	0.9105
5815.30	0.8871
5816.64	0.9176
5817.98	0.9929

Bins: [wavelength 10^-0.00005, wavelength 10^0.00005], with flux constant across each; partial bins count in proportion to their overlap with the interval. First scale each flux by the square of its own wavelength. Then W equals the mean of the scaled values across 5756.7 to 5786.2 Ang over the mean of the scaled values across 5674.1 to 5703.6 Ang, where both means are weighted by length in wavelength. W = 1.07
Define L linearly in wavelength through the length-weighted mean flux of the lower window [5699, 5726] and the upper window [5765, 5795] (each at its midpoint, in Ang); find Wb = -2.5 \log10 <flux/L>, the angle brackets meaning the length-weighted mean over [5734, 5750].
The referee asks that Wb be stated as 0.22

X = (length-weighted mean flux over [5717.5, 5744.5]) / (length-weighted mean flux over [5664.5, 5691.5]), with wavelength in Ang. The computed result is 0.87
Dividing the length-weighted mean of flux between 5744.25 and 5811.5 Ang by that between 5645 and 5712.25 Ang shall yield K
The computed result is 1.0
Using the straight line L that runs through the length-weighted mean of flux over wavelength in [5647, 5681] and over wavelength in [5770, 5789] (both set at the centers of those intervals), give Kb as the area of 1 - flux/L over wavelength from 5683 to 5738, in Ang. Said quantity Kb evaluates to 2.3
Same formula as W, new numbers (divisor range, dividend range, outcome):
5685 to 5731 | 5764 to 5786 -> 1.06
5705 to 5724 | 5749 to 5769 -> 1.06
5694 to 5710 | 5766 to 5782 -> 1.07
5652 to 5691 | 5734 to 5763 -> 0.95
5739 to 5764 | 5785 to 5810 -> 1.08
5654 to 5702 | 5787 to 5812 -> 1.05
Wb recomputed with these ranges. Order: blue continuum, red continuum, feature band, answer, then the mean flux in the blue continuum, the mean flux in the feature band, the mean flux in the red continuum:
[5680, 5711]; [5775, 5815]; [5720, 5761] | 0.11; 0.973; 0.88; 0.968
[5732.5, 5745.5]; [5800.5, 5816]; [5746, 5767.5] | -0.23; 0.748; 1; 0.988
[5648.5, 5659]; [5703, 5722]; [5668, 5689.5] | 0.07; 1.04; 0.944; 0.967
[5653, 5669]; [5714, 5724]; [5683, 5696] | 0.03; 1.02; 0.99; 1.01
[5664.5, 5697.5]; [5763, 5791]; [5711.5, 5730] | 0.04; 0.968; 0.937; 0.974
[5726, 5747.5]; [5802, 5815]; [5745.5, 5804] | -0.12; 0.756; 0.986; 0.995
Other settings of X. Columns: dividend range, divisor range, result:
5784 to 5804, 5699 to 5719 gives 1.01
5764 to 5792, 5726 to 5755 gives 1.19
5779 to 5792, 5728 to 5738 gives 1.21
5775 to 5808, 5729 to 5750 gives 1.26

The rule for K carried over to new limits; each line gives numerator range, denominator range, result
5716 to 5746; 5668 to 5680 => 0.90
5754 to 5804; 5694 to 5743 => 1.10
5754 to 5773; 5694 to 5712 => 1.06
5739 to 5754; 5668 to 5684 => 0.92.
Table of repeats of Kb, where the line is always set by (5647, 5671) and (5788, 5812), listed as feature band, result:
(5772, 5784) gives 0.14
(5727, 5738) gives 2.75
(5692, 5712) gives 0.57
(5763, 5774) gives -0.39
